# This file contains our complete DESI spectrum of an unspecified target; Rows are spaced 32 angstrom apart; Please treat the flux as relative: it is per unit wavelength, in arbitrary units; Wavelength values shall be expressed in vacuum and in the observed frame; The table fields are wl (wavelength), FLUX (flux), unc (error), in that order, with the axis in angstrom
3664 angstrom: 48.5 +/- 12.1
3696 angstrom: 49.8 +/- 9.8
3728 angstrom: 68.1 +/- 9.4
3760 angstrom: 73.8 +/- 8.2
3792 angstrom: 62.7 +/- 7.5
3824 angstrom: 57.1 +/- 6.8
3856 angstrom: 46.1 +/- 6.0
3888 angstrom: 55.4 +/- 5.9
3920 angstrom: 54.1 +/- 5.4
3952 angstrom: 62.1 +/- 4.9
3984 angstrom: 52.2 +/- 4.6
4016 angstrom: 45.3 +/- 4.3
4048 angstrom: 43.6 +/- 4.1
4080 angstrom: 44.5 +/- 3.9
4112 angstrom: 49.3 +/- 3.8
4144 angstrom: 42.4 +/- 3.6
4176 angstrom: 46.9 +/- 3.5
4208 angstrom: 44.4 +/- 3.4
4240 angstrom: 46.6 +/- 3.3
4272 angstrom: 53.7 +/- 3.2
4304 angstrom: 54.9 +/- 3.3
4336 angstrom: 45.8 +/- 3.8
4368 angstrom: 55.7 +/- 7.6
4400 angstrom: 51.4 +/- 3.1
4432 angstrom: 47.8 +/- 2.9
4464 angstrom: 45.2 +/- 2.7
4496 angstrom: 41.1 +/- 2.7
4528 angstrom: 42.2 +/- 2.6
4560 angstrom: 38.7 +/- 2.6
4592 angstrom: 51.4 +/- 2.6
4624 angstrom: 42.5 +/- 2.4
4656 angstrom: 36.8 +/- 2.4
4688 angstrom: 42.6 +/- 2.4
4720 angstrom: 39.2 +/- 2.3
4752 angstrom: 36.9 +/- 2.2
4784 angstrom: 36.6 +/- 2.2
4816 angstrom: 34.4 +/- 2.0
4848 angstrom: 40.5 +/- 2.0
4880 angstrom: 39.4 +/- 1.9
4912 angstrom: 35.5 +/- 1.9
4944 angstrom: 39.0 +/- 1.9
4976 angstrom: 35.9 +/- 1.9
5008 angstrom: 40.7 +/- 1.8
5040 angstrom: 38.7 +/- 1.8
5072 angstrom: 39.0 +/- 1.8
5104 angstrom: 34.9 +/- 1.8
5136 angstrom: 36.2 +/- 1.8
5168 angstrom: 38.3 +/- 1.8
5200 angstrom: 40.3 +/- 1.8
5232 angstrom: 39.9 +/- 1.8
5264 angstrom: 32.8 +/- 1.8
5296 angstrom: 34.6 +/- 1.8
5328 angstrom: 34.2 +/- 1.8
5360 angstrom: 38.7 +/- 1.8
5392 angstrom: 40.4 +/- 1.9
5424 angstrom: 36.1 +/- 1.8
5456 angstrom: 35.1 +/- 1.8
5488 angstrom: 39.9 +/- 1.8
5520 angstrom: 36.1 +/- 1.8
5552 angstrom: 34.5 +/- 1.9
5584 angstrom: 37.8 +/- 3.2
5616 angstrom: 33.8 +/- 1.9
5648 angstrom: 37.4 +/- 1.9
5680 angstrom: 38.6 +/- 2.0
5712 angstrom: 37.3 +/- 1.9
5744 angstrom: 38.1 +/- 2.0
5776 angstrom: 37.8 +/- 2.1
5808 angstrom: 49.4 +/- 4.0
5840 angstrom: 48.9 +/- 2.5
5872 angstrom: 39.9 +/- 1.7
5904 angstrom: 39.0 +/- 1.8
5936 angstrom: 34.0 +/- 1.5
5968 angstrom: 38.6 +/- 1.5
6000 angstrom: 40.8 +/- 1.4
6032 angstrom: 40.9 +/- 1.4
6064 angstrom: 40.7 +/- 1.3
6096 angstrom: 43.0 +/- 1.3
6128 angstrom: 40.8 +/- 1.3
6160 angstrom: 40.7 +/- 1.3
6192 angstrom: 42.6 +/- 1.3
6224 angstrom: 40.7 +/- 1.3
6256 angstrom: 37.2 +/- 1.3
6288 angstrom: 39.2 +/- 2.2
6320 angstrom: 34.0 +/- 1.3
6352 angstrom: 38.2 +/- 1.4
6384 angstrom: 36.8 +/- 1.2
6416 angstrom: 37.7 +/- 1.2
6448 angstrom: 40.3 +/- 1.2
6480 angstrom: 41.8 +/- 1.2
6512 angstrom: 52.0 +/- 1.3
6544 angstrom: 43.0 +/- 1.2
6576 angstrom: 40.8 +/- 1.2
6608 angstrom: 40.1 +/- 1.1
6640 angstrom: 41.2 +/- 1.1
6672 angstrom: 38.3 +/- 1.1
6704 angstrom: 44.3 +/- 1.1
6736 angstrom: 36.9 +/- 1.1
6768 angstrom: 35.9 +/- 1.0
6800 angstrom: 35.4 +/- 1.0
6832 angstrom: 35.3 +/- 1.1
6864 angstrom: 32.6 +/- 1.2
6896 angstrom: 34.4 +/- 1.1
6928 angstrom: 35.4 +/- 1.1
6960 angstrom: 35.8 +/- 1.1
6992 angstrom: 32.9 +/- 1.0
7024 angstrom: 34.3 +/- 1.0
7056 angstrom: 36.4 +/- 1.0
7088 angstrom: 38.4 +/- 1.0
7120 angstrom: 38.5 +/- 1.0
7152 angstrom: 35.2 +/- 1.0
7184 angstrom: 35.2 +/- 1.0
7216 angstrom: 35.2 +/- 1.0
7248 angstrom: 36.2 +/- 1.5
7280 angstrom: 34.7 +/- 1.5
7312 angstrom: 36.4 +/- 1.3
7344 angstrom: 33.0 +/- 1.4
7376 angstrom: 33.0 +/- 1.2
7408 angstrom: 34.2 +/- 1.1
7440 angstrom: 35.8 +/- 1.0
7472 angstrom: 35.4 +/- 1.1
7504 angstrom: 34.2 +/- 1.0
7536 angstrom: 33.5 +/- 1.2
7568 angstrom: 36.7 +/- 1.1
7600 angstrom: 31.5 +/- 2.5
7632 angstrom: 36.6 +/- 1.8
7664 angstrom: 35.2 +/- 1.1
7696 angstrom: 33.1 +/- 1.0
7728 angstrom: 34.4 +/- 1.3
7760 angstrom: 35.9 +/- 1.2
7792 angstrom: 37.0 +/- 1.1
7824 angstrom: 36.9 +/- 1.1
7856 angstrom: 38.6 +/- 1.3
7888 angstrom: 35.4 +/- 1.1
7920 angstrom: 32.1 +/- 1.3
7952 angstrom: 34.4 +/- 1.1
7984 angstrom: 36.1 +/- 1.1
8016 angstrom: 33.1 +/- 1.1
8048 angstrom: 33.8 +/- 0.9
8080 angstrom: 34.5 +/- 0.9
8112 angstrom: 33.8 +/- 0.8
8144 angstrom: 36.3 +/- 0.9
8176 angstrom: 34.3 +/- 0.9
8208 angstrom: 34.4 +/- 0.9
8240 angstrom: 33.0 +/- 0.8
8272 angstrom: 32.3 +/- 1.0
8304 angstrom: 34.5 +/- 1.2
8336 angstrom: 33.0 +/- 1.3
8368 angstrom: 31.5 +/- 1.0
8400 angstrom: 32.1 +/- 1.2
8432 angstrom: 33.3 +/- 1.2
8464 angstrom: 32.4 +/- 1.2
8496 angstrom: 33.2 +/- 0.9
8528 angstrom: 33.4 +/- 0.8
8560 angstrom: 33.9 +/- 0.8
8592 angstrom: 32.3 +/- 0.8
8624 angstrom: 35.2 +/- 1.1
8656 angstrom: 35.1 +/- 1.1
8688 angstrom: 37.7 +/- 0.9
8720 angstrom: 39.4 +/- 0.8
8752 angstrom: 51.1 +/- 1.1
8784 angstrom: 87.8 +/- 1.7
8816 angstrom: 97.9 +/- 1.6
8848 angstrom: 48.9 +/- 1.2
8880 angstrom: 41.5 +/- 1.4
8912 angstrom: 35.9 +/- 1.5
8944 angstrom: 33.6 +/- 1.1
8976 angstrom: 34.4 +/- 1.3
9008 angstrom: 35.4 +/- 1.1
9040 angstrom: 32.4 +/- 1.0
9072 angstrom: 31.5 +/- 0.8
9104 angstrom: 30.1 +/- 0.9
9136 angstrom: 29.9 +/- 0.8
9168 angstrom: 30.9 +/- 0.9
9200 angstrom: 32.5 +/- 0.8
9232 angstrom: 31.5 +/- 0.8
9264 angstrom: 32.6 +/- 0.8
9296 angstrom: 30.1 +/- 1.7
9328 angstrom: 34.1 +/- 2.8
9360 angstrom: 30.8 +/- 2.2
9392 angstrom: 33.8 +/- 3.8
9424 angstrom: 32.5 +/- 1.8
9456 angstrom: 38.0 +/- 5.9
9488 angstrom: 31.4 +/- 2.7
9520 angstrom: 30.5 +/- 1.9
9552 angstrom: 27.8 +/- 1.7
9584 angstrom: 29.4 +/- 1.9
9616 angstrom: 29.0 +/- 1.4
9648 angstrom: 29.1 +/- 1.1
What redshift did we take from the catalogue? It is 0.340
